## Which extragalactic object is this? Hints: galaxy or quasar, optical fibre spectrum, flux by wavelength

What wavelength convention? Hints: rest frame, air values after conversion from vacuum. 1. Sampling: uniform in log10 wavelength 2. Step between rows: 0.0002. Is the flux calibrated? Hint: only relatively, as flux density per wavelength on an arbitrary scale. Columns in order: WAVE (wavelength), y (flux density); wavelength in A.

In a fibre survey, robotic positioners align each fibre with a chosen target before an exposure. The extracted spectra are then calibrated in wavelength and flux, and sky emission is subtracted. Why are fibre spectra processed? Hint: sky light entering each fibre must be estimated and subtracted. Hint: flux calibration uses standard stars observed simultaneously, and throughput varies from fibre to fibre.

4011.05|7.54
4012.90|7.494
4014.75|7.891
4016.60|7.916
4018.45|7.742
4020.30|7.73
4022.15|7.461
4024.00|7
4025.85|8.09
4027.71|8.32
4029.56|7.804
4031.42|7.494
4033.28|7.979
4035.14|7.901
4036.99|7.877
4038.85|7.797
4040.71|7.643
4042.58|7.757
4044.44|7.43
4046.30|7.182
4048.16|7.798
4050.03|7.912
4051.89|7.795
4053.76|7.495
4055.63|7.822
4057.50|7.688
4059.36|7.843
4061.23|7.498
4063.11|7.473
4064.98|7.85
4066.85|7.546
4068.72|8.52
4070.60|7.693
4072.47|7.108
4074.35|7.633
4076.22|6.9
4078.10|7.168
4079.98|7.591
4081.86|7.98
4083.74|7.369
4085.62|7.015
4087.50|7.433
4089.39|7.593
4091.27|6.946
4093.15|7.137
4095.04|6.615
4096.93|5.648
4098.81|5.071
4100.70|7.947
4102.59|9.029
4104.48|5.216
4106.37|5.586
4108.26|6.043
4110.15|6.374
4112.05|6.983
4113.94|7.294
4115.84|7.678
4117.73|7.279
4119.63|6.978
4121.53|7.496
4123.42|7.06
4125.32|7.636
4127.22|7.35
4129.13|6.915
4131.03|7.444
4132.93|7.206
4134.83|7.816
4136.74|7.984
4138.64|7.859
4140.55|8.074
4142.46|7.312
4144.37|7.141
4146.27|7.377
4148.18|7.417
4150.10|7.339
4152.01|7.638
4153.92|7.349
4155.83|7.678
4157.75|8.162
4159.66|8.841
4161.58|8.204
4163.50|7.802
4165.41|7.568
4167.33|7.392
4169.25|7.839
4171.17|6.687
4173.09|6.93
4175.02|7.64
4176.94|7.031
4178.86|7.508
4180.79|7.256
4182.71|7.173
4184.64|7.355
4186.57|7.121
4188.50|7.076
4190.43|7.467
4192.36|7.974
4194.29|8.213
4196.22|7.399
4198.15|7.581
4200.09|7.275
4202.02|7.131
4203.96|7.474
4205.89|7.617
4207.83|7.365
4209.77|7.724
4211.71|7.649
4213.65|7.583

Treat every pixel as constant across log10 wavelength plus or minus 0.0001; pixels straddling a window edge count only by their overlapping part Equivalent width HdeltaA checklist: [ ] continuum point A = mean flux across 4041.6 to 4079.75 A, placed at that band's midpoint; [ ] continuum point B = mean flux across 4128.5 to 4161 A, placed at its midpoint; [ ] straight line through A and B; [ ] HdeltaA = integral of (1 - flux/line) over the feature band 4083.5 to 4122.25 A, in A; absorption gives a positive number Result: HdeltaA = 3.8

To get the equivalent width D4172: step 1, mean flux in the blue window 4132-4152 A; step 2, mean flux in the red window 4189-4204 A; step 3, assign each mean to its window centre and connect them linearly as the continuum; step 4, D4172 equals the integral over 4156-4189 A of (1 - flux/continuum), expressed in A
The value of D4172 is 0.18 A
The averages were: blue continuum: 7.56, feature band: 7.51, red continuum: 7.55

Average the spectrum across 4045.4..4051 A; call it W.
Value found 7.64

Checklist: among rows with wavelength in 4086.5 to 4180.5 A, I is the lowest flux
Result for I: 5.071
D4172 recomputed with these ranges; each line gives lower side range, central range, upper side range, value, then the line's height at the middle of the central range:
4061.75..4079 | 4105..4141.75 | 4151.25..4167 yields 2.66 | 7.75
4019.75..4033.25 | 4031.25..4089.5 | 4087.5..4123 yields -2.20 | 7.34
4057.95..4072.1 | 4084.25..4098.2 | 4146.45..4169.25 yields 1.56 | 7.75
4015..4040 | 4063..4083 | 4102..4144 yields -0.23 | 7.5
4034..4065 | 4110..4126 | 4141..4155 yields 0.54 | 7.49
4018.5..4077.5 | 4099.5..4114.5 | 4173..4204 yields 1.57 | 7.56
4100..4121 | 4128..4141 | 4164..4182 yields -0.92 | 7.09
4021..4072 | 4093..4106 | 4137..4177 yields 1.82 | 7.67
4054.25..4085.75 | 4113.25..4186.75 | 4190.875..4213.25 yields 0.91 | 7.58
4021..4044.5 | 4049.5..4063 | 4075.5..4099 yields -0.49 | 7.43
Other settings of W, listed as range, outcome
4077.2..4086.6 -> 7.43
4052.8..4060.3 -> 7.71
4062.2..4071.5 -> 7.82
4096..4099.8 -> 5.4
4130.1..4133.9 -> 7.34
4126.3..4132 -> 7.23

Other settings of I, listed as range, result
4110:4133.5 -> 6.374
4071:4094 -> 6.9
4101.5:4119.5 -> 5.216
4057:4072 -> 7.473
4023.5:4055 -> 7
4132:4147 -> 7.141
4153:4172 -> 6.687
